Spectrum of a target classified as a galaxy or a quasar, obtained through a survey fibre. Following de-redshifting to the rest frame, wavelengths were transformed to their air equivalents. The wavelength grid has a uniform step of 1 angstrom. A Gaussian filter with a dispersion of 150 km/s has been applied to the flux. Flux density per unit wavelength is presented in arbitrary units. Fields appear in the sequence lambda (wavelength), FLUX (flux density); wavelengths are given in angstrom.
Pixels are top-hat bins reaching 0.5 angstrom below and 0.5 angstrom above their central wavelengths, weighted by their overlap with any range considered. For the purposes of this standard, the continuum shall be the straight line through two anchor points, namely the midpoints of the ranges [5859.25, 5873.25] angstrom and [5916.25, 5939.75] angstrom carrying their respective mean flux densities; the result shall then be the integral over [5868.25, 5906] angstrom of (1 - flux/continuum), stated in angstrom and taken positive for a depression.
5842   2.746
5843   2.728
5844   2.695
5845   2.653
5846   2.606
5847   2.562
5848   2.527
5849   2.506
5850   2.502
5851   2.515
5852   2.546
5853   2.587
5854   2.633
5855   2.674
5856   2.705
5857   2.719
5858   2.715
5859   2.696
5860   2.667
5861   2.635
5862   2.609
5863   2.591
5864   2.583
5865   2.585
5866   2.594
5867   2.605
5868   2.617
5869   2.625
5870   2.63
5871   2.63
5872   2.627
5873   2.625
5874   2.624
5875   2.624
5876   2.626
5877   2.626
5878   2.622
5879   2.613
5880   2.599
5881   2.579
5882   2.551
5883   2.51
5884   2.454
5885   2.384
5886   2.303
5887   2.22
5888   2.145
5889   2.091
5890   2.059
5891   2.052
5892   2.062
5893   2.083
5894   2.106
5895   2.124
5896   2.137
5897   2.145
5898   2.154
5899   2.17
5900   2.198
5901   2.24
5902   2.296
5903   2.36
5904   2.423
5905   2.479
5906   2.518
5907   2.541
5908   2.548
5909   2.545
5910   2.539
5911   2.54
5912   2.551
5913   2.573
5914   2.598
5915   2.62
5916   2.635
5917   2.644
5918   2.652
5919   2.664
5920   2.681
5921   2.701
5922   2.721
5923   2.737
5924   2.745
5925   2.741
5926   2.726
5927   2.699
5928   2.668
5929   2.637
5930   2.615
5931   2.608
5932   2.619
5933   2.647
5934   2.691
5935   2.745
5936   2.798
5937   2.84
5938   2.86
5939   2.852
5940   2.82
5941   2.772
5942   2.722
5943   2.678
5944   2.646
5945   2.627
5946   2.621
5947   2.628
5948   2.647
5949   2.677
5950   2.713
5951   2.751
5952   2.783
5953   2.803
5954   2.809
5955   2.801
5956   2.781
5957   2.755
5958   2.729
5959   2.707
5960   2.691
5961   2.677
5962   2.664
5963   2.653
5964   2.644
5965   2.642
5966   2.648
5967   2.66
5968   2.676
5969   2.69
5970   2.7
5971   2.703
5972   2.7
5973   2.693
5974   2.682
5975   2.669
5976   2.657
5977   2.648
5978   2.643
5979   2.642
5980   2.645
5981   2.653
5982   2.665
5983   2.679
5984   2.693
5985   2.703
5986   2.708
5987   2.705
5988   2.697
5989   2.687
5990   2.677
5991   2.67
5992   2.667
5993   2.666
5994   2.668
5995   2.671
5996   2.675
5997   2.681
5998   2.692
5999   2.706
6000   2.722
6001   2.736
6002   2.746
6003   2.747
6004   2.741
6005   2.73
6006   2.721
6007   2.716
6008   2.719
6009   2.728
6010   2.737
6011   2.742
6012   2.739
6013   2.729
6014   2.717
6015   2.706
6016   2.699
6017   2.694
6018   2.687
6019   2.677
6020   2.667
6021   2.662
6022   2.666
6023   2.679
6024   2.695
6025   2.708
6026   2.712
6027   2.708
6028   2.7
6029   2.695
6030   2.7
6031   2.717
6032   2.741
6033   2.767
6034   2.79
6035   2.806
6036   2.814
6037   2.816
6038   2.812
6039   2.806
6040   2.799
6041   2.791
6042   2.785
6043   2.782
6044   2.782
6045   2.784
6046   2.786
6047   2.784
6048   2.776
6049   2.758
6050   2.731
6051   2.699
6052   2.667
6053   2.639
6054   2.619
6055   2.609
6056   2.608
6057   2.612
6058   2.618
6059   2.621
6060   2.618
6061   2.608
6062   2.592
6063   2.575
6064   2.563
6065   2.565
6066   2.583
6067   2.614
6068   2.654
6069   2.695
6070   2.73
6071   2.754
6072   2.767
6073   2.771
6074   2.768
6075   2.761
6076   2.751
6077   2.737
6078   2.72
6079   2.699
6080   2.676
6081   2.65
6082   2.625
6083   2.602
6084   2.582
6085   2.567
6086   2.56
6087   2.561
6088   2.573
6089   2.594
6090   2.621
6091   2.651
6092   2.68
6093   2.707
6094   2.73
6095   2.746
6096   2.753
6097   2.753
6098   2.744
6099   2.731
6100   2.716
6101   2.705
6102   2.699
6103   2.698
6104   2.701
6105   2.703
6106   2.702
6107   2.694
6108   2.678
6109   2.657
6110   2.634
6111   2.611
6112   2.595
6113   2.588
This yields 3.9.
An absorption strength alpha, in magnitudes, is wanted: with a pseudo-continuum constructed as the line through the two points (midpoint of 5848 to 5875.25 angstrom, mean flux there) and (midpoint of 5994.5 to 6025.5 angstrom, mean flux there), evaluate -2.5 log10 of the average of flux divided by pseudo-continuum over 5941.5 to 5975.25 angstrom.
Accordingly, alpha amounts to -0.01 mag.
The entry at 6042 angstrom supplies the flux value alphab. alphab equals 2.785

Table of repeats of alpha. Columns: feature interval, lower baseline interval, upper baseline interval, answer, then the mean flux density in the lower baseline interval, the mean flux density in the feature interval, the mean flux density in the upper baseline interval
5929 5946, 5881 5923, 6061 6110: -0.112 mag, 2.4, 2.72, 2.67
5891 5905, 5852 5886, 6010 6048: 0.195 mag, 2.61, 2.2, 2.74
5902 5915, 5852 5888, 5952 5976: 0.051 mag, 2.58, 2.51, 2.7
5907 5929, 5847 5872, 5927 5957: 0.019 mag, 2.61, 2.64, 2.72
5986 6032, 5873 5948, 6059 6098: -0.040 mag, 2.52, 2.7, 2.66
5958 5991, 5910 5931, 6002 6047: 0.008 mag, 2.65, 2.68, 2.74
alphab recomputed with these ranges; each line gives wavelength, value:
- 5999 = 2.706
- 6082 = 2.625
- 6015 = 2.706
